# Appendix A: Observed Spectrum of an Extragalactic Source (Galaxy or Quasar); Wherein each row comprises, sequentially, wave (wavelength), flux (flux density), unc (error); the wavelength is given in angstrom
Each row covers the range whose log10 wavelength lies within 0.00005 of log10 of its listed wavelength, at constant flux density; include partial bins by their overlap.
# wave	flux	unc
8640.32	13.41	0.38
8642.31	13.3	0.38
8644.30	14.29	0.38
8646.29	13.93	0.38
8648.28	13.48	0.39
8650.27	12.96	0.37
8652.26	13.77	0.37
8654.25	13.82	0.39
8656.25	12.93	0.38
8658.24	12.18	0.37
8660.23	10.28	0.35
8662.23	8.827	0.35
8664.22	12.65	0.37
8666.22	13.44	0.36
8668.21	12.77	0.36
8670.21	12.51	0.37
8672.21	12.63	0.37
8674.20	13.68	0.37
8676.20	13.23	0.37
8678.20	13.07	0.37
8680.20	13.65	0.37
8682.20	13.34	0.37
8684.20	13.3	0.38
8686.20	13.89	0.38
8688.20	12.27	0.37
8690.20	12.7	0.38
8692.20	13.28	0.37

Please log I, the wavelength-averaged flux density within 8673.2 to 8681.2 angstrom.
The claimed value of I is 13.4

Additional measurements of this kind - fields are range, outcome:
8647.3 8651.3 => 13.2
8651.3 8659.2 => 13.2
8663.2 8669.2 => 12.9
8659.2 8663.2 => 9.58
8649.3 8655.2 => 13.5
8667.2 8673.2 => 12.6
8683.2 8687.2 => 13.6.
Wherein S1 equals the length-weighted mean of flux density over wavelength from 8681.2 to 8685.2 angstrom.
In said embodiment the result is 13.3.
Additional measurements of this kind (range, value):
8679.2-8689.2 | 13.3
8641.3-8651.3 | 13.6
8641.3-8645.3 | 13.8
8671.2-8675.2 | 13.2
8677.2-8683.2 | 13.3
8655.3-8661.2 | 11.8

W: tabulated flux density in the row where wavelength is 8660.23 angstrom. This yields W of 10.28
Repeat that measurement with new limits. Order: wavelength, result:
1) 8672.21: 12.63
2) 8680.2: 13.65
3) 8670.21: 12.51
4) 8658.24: 12.18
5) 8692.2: 13.28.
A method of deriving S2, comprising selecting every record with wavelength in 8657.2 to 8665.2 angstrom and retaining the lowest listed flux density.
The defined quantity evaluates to 8.827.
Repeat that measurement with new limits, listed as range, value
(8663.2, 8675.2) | 12.51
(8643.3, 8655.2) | 12.96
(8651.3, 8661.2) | 10.28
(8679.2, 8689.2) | 12.27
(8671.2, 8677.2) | 12.63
